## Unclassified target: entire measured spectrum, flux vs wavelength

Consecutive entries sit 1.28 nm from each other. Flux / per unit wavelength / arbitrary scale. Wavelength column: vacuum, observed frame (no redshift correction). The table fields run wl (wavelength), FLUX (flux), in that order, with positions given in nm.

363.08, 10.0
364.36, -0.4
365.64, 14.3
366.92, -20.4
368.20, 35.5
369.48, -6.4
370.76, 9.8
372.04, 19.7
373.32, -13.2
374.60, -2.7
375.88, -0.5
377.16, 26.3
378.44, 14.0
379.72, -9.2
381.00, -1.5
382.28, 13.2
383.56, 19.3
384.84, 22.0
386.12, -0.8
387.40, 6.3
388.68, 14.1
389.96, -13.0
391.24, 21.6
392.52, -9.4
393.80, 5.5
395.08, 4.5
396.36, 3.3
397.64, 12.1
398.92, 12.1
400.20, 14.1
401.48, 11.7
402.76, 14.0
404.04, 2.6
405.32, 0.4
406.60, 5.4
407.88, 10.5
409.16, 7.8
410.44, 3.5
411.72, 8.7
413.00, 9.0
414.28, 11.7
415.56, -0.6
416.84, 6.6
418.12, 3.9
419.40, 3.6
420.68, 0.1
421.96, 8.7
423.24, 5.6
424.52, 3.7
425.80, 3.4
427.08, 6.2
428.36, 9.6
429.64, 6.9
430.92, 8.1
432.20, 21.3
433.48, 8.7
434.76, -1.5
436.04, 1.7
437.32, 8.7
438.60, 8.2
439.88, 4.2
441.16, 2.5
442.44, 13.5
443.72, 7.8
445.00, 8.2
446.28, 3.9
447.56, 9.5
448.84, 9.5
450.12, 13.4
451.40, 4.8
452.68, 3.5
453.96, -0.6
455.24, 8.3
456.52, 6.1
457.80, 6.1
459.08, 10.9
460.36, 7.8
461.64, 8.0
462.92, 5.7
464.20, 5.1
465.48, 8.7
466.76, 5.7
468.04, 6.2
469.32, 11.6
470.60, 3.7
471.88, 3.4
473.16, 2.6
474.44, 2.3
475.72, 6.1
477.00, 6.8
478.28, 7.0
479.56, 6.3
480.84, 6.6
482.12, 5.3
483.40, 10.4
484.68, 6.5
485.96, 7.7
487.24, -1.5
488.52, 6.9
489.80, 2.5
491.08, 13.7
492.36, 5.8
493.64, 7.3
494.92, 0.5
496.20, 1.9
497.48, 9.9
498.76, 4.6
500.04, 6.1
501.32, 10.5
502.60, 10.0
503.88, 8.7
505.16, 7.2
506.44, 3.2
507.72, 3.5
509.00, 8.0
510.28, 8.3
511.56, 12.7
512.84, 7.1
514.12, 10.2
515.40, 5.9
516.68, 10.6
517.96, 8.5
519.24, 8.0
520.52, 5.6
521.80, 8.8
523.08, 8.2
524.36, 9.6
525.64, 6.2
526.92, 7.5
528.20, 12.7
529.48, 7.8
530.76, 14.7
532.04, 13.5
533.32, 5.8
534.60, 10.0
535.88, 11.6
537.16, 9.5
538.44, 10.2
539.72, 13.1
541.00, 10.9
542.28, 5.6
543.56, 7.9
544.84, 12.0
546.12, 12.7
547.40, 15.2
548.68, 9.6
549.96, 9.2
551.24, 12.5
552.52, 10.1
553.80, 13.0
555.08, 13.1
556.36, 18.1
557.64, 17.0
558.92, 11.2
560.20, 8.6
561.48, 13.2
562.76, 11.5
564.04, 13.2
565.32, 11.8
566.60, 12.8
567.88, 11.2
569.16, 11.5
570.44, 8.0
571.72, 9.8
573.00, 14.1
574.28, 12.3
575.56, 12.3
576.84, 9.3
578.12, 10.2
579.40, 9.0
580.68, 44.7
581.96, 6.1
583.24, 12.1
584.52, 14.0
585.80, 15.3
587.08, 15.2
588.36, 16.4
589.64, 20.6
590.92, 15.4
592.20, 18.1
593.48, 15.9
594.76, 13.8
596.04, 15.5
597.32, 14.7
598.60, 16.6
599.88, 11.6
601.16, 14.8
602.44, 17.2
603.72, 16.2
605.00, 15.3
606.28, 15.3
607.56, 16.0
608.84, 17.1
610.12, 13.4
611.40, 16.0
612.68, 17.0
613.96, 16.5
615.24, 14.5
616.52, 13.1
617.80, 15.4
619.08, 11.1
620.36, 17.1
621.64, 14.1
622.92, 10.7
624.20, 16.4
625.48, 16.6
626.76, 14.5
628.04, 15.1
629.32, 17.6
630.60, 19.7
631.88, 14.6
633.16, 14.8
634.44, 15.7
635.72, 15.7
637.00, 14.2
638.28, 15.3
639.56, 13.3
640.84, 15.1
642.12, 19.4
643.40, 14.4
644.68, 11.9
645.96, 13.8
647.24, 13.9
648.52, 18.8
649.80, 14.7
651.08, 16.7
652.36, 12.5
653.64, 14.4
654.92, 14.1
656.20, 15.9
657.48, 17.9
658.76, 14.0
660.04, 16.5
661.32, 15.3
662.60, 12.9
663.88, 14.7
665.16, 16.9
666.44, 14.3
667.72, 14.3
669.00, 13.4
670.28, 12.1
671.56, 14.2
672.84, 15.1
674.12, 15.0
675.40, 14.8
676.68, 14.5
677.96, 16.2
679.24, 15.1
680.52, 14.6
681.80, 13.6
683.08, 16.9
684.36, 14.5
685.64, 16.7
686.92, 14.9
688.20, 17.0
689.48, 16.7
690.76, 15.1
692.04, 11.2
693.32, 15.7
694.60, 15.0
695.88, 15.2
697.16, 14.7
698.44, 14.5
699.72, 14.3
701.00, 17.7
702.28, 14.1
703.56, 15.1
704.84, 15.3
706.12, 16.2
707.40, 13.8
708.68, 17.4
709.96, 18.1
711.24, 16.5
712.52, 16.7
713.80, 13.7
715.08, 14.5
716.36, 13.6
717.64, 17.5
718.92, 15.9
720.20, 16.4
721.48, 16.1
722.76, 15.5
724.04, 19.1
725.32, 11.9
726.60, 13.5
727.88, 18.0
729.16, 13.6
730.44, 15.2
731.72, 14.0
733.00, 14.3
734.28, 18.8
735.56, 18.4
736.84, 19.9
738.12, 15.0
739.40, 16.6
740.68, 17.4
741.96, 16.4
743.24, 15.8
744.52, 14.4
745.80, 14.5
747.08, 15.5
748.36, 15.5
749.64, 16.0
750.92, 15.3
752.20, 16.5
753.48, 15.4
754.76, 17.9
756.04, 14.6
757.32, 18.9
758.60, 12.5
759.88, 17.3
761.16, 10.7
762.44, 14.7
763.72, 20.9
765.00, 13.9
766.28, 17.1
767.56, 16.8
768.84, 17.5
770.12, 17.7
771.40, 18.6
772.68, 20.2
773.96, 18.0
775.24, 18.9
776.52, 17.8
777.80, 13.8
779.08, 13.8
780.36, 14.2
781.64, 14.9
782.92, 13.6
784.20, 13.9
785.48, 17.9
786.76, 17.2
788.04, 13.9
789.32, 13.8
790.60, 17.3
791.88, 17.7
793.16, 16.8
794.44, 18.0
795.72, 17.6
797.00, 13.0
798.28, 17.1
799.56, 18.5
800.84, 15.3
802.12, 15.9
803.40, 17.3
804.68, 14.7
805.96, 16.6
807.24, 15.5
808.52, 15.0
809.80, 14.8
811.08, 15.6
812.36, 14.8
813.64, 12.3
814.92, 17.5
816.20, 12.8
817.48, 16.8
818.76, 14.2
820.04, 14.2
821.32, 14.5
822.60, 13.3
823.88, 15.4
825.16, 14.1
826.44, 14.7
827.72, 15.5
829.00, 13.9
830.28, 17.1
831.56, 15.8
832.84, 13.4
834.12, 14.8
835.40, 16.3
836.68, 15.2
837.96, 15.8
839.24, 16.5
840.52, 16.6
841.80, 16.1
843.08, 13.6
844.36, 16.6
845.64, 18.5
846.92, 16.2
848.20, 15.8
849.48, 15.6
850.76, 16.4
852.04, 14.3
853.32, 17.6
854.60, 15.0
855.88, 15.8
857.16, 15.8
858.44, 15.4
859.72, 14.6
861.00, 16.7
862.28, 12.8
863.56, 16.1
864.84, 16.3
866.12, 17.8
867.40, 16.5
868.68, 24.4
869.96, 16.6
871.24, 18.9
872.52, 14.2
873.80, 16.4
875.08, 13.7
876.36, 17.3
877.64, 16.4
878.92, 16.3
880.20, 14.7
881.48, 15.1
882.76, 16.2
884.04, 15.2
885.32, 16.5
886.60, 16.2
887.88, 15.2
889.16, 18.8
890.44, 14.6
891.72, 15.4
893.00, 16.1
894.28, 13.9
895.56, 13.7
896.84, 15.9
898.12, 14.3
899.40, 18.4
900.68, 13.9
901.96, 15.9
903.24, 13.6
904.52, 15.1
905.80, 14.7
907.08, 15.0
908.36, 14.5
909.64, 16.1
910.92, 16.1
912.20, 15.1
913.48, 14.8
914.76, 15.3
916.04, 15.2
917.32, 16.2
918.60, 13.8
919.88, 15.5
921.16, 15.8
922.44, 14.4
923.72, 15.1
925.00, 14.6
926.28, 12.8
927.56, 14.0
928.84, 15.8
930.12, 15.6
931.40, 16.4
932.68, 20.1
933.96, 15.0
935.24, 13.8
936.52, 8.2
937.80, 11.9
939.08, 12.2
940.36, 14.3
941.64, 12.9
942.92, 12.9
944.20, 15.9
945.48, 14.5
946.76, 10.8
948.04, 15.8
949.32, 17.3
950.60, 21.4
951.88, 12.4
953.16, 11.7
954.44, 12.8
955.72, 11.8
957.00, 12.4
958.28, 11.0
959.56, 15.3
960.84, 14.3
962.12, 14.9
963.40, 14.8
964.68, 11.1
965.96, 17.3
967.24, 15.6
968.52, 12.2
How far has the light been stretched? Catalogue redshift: 0.324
